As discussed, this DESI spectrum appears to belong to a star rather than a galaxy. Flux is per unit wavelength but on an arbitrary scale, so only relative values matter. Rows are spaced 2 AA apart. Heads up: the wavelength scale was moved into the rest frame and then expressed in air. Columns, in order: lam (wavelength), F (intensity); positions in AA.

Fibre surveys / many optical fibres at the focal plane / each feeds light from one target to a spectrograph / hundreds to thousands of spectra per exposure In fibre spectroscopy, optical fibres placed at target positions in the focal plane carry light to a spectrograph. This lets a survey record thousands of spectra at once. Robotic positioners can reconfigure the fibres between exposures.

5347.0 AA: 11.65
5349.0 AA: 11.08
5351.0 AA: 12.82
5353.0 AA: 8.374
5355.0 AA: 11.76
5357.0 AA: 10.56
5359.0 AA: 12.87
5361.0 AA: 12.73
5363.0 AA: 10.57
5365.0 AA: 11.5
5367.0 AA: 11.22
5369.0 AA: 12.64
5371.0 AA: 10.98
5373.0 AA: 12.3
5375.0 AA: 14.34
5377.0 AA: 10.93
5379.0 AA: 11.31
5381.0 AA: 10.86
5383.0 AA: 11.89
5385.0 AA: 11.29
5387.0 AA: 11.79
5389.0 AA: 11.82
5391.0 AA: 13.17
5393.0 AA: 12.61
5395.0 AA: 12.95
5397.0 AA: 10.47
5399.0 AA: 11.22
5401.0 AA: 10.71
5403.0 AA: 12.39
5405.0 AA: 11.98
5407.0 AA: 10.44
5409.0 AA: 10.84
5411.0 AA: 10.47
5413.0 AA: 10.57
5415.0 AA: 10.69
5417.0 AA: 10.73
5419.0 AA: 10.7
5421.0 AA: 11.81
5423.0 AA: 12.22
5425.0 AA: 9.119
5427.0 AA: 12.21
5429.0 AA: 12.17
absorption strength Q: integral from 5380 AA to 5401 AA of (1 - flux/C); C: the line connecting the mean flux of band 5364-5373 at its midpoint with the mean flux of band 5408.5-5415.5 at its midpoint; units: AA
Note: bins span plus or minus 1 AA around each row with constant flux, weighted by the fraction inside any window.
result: -1.2 AA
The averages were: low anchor 11.7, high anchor 10.6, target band 11.8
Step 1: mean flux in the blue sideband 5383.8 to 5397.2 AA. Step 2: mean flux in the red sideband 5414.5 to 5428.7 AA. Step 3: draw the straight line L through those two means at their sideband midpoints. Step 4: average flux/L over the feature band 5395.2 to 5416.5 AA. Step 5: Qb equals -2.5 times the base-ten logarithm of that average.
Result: 0.06 mag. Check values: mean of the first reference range 12.1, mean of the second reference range 11.1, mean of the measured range 11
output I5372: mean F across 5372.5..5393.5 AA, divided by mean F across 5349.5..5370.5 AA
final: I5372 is 1.0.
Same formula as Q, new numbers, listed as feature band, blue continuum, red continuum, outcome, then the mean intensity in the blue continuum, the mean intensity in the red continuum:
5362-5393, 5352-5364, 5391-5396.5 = 0.4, 11.1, 12.6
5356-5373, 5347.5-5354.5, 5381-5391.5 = -0.6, 10.9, 11.8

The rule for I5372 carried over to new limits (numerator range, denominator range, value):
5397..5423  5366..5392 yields 0.93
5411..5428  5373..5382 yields 0.92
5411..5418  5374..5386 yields 0.90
